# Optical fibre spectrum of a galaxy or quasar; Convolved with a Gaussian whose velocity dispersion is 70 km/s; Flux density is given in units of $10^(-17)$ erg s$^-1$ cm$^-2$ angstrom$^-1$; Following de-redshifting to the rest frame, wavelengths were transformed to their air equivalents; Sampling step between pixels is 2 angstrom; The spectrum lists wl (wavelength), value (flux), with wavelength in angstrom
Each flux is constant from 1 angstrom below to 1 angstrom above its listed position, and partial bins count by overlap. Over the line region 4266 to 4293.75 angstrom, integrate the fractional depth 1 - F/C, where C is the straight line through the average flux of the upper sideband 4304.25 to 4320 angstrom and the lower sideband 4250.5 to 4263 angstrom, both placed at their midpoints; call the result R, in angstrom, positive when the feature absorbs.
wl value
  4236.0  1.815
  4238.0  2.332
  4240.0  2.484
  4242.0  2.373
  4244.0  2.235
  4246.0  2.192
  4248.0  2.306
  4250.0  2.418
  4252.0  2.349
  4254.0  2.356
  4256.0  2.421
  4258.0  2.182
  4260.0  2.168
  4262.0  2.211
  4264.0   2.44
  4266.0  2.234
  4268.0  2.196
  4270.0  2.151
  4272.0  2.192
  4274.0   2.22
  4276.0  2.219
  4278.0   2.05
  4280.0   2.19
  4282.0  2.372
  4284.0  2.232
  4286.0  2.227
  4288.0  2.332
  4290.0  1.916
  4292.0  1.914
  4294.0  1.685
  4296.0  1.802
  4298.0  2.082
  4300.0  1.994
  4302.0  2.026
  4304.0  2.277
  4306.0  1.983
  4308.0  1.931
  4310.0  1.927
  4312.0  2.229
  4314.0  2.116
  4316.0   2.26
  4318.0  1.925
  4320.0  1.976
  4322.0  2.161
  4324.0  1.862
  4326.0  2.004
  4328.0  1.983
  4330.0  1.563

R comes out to 0.4 angstrom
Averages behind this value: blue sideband 2.29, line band 2.16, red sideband 2.06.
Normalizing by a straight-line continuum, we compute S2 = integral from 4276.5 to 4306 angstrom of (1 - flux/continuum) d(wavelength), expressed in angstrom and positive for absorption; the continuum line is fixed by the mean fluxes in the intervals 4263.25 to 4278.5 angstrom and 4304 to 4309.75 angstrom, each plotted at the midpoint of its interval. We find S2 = 0.3 angstrom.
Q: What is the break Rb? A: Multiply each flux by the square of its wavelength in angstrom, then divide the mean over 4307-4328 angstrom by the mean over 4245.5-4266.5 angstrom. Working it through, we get 0.91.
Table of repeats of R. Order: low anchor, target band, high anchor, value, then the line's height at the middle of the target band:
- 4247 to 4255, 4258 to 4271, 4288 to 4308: 0.11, 2.25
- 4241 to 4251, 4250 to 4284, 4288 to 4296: -2.18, 2.12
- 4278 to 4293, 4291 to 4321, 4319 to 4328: 0.91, 2.07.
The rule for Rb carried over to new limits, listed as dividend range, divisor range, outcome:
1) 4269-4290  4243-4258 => 0.96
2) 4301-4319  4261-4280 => 0.96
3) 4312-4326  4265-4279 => 0.97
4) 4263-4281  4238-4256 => 0.95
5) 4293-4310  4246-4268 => 0.88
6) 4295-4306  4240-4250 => 0.90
